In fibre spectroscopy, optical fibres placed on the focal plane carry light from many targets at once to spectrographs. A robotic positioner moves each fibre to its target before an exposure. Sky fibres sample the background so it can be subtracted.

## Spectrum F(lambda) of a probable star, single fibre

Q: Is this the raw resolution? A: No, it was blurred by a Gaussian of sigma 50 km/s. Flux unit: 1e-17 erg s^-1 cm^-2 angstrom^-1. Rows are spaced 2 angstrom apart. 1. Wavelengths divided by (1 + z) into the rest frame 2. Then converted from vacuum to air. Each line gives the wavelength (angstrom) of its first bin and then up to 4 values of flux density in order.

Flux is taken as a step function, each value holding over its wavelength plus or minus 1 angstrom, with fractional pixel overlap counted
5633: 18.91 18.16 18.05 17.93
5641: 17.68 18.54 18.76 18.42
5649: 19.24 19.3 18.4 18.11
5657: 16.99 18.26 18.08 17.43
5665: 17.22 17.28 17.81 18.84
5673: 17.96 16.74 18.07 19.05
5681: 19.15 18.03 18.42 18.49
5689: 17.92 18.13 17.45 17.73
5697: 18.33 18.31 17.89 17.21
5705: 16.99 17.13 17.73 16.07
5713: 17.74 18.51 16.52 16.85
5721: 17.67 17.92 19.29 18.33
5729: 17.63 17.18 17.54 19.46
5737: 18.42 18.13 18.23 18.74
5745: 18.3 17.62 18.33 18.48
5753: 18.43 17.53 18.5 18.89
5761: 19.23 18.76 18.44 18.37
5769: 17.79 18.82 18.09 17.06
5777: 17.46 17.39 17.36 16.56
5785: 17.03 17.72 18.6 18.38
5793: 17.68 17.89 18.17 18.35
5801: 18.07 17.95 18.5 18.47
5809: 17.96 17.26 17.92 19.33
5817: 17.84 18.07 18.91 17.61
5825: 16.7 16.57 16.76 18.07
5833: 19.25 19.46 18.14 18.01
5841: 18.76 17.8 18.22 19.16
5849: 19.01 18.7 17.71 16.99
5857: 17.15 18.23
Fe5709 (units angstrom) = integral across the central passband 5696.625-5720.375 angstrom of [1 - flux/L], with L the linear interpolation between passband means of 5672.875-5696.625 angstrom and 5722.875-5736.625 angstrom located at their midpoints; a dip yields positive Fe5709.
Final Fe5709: 1.0 angstrom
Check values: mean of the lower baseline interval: 18.1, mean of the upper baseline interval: 18.2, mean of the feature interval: 17.4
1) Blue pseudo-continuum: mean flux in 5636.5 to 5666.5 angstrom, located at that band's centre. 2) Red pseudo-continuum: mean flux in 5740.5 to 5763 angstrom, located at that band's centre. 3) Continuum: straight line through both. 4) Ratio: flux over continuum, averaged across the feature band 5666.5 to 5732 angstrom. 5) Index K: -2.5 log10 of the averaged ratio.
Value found 0.03 mag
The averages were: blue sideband 18.1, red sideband 18.4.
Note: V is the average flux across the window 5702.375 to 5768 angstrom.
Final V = 18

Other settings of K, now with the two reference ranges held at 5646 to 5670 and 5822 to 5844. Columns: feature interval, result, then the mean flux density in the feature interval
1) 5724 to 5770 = -0.021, 18.3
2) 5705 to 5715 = 0.045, 17.3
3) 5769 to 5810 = 0.005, 17.9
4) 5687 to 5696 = 0.008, 17.9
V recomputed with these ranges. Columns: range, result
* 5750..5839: 18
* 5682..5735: 17.8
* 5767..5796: 17.7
